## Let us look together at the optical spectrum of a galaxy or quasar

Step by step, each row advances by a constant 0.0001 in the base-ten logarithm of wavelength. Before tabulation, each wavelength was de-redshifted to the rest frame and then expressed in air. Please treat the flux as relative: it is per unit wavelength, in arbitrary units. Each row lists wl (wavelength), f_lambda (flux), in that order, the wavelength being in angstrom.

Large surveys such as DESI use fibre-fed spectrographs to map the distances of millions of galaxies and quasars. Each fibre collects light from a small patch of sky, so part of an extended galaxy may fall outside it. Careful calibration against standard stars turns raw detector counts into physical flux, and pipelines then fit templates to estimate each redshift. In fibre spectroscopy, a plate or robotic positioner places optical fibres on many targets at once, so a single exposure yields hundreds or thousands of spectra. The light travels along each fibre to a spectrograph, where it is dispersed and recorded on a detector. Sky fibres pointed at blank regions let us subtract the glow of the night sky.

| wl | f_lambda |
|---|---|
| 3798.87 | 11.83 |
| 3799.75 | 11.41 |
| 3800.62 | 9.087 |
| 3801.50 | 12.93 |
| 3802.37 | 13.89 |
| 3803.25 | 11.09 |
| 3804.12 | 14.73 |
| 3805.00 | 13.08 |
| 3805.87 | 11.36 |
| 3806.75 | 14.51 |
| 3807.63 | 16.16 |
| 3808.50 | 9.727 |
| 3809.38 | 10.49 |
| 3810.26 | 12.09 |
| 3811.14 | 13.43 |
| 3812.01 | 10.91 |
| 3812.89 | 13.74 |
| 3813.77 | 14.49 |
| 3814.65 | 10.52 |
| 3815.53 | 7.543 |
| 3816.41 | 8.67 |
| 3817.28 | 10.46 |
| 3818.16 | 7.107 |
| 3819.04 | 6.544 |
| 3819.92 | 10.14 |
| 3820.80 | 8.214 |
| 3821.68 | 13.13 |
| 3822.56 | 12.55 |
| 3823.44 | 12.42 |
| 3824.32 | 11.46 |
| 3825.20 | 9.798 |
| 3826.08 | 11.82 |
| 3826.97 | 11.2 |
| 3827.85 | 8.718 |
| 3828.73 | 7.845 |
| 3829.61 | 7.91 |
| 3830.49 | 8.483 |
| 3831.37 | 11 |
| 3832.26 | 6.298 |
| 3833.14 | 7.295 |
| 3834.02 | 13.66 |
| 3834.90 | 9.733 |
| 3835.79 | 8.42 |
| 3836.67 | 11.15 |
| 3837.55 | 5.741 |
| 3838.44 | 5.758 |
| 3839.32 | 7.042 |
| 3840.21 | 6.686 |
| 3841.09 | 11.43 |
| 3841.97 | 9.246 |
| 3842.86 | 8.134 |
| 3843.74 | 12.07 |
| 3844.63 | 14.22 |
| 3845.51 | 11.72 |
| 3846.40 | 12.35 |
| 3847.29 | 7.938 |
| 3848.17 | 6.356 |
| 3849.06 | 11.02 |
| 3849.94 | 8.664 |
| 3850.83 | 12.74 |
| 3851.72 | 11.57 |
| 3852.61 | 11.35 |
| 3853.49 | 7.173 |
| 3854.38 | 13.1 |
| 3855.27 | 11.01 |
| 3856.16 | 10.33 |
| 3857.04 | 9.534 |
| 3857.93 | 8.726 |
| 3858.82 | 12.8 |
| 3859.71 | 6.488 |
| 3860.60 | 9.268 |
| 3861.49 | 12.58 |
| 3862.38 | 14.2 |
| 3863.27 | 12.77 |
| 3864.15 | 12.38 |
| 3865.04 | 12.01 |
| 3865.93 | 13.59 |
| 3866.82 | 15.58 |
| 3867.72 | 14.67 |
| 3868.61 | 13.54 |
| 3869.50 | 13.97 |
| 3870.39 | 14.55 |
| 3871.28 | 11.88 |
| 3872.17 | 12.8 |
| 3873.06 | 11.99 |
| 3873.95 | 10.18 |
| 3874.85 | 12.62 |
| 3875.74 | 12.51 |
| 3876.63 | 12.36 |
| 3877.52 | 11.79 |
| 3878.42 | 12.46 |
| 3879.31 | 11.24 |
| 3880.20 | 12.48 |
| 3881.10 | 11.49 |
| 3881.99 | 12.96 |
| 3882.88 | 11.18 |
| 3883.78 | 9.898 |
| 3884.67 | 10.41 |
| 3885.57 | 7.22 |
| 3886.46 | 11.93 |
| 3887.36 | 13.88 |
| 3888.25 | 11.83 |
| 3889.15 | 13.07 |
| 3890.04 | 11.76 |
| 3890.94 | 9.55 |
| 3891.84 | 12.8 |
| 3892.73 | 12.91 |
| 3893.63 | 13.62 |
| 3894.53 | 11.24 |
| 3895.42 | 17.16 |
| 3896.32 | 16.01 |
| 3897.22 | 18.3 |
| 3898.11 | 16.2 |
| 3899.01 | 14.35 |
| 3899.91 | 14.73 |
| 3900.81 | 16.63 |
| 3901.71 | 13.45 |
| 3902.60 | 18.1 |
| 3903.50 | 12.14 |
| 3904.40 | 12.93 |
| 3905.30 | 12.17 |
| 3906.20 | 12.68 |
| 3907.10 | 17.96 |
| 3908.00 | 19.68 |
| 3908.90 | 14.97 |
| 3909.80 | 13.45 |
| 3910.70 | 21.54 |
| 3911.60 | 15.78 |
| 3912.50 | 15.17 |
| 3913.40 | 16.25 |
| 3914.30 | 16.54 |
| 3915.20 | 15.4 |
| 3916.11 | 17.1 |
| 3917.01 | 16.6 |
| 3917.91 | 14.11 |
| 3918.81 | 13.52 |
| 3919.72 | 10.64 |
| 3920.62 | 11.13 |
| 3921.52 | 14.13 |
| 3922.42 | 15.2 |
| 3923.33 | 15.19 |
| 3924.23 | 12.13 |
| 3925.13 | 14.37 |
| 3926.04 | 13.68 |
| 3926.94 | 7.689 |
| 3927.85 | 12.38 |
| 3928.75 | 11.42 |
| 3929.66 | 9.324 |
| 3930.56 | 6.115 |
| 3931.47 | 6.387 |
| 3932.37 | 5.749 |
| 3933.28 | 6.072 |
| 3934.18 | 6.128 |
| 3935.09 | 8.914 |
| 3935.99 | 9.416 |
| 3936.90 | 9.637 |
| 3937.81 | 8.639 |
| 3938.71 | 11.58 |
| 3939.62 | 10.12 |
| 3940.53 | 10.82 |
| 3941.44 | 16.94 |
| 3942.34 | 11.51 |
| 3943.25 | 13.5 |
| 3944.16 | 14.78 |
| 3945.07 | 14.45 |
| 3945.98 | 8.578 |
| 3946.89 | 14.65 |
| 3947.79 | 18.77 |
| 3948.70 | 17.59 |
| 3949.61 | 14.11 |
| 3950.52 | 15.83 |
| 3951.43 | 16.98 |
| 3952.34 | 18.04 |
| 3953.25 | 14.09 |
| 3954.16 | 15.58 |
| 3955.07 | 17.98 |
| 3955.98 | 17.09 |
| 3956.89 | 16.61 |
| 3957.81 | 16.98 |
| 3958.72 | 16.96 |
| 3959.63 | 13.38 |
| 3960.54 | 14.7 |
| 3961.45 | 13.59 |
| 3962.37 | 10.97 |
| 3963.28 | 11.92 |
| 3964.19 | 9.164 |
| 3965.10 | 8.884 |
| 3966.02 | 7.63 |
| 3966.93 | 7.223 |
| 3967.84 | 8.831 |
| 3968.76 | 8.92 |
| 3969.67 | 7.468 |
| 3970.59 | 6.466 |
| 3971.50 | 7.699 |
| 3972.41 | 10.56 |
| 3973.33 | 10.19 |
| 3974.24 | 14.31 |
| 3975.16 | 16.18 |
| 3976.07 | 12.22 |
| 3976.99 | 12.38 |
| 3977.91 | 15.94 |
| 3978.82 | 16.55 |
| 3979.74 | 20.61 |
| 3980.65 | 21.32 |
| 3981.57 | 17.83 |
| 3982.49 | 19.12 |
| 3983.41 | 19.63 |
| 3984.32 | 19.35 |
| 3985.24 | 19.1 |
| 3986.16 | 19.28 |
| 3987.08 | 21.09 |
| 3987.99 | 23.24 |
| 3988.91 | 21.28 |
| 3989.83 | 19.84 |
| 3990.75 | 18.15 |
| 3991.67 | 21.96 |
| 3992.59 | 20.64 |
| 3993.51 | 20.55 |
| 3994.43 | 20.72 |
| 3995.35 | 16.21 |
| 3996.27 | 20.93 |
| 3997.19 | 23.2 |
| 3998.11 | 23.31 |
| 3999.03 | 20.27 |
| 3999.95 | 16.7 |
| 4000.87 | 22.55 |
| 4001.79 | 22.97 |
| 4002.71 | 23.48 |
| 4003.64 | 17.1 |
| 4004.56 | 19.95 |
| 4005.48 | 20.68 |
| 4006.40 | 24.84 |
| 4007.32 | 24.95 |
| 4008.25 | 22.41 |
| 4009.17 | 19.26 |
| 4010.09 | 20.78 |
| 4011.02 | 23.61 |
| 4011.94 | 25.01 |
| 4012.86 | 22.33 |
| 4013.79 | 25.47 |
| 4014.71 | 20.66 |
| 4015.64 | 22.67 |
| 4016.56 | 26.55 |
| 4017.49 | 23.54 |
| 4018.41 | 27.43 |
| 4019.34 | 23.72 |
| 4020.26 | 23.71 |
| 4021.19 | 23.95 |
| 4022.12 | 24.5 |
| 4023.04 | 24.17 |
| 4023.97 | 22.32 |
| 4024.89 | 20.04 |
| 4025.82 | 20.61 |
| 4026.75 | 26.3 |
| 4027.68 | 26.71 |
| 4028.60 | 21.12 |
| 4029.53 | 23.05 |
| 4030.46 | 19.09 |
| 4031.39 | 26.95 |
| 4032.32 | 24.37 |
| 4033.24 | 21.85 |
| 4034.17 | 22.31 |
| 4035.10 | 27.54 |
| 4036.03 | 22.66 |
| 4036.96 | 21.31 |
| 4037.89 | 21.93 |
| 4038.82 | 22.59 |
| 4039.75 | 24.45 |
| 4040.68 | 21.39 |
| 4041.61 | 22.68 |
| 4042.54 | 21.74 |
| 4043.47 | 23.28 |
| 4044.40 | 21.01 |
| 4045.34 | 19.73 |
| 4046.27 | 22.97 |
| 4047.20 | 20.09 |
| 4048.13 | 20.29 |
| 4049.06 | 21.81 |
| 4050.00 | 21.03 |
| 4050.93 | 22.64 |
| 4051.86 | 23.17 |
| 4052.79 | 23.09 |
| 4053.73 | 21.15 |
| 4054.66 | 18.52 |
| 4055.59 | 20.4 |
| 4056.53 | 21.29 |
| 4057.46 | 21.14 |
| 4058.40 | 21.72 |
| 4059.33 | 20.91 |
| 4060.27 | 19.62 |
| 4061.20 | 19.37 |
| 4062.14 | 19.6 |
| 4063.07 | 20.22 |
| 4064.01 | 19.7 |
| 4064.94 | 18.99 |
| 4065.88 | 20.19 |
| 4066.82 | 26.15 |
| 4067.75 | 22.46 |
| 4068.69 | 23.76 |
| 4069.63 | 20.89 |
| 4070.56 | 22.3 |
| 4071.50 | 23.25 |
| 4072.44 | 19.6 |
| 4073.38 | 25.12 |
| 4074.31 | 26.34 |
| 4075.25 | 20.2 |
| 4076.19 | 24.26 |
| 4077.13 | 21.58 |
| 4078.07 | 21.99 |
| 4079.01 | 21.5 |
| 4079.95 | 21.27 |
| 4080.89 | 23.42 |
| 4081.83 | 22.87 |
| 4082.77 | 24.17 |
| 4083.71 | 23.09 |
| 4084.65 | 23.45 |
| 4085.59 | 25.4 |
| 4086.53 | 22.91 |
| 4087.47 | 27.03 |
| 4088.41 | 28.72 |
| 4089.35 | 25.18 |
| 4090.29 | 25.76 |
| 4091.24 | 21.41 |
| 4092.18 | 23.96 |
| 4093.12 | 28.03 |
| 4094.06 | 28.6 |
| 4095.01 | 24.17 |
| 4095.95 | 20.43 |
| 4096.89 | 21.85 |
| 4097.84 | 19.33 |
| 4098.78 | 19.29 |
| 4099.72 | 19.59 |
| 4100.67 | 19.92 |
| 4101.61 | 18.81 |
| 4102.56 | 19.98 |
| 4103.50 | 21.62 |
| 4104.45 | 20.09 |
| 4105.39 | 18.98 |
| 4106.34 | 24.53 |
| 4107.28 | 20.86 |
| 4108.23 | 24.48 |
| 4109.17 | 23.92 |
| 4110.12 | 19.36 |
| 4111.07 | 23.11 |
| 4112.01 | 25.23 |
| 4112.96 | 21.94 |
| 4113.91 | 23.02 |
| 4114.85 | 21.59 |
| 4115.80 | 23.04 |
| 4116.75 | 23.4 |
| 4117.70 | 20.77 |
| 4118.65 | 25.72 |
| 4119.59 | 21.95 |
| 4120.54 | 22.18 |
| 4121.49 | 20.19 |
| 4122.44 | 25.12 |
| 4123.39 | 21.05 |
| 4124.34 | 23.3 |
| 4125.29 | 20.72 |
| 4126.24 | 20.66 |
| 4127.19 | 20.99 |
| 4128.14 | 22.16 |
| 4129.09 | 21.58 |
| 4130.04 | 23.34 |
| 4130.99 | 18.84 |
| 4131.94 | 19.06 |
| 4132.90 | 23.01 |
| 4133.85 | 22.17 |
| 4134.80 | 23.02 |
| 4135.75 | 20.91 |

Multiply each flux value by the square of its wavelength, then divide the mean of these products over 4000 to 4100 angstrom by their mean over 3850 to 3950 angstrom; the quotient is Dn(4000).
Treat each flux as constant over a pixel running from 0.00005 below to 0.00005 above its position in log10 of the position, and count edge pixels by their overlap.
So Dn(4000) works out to 1.9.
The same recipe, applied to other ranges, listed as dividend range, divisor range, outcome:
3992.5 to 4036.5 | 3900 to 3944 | 1.85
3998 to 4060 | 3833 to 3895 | 2.18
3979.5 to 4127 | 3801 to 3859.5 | 2.37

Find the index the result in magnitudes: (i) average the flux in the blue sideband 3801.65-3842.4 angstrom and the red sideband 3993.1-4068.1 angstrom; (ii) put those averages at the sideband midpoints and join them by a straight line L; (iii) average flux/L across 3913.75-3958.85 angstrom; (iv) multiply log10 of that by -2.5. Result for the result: 0.28 mag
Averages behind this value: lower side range 10.4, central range 13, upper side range 22.1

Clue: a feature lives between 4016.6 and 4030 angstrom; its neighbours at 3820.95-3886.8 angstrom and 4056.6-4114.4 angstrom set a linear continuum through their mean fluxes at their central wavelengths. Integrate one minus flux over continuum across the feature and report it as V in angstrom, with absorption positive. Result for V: -3.1 angstrom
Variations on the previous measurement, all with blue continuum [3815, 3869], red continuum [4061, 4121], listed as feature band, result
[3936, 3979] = 8.25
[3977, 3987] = -0.87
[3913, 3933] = 2.46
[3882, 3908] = -1.13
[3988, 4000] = -1.87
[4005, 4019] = -3.52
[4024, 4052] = -3.61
